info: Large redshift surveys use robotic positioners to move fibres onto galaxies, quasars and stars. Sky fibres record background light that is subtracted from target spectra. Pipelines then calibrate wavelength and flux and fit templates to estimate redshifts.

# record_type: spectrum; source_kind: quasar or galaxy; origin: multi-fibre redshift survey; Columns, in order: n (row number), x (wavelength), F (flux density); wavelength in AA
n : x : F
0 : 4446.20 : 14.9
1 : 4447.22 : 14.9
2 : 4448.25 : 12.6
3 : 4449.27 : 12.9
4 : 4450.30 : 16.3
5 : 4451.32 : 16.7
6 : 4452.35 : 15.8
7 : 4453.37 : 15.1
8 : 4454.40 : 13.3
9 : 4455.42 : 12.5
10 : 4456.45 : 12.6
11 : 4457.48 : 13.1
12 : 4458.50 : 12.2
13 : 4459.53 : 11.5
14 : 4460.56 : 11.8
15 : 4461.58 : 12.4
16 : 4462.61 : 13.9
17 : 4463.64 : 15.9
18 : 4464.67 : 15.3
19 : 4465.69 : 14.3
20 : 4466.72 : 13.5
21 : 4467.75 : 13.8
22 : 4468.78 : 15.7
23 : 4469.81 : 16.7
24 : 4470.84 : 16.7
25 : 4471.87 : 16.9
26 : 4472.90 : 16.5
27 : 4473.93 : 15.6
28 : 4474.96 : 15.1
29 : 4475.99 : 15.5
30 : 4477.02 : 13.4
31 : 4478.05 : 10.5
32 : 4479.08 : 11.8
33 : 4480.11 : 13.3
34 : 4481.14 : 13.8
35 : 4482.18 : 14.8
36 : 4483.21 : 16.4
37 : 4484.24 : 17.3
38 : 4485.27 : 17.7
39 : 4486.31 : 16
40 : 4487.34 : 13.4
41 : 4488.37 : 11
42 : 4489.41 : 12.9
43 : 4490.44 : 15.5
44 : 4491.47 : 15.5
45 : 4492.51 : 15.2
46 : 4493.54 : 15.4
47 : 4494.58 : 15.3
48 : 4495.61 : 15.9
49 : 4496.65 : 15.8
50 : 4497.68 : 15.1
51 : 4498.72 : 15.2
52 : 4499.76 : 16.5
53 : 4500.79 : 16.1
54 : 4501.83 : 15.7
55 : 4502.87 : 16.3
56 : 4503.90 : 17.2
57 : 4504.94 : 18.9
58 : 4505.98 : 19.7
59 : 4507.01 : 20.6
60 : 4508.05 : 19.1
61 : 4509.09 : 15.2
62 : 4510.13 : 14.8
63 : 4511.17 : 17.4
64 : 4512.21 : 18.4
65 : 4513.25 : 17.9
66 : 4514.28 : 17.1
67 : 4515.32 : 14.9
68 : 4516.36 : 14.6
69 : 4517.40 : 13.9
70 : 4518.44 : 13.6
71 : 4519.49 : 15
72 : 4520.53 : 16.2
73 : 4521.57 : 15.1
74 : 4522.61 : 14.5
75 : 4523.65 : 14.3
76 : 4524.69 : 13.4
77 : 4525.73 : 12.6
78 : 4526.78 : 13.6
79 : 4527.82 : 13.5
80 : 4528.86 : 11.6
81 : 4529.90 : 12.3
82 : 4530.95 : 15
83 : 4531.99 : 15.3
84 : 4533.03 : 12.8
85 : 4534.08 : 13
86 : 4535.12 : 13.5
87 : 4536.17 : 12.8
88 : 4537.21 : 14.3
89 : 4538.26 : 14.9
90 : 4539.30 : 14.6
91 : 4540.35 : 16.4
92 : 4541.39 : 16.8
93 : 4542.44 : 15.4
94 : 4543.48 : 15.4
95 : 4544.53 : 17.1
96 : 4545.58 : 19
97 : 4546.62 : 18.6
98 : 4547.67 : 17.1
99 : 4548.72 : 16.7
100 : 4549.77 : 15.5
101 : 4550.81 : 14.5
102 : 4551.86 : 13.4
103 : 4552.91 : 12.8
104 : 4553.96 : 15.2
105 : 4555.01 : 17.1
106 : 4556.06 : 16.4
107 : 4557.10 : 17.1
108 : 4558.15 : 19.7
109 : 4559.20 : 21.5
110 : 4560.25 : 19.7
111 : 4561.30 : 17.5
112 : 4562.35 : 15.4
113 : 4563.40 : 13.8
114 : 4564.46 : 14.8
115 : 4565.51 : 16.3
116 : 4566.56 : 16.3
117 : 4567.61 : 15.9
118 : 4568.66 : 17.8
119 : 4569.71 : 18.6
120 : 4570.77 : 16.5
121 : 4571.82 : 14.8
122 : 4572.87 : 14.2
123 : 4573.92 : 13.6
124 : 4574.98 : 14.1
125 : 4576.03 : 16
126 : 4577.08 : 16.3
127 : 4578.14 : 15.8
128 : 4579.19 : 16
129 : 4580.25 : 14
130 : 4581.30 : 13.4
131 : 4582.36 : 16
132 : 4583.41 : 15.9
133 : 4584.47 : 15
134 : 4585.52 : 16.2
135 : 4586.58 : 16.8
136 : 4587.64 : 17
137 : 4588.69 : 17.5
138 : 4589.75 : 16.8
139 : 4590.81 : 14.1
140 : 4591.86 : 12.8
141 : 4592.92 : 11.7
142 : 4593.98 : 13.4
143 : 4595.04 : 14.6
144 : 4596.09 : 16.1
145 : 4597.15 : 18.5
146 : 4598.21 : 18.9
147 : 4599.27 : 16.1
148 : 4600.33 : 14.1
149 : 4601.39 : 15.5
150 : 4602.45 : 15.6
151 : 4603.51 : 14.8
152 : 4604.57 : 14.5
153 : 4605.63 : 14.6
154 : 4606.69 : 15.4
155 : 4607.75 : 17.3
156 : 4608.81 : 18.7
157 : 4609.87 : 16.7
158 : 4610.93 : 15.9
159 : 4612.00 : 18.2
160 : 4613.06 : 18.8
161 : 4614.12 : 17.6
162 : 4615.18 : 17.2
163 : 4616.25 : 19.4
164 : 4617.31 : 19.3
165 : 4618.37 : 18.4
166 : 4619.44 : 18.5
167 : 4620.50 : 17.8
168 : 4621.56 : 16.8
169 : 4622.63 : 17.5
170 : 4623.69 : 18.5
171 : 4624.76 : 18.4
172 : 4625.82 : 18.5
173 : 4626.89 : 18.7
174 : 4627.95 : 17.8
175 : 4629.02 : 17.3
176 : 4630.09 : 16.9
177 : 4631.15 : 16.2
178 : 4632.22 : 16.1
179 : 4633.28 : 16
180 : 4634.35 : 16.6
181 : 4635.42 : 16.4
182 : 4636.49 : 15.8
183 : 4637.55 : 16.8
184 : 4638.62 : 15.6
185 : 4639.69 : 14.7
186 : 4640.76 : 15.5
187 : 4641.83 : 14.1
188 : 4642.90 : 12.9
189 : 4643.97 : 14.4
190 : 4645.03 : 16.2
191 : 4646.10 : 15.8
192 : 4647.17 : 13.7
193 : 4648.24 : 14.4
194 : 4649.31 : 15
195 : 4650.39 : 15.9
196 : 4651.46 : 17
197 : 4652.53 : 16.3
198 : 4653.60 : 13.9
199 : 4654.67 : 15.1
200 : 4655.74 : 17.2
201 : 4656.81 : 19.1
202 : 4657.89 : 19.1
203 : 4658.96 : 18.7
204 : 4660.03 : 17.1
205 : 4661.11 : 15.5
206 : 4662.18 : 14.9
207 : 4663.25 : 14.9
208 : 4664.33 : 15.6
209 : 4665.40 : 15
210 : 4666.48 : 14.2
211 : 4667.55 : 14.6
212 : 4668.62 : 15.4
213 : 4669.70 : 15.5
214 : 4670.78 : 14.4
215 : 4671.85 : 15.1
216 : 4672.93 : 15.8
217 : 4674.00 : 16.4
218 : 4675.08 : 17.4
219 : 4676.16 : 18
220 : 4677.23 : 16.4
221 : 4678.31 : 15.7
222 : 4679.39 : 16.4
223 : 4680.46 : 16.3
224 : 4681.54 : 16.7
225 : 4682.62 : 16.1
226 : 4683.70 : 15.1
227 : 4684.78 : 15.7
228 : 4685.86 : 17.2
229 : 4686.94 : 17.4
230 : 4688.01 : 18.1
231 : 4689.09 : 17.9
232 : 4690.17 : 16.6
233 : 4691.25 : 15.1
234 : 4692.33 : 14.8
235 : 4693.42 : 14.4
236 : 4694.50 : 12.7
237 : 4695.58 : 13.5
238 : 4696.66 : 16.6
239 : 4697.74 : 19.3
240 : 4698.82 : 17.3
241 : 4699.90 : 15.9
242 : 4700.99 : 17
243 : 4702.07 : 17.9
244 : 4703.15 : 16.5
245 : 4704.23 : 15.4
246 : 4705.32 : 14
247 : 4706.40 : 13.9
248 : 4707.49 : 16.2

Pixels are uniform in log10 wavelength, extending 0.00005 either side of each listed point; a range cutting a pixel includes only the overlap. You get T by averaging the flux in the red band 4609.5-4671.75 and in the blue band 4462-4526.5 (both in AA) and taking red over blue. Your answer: 1.07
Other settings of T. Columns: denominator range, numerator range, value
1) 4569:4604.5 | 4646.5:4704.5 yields 1.04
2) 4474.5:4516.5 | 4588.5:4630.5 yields 1.07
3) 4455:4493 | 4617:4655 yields 1.14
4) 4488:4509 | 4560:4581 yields 0.98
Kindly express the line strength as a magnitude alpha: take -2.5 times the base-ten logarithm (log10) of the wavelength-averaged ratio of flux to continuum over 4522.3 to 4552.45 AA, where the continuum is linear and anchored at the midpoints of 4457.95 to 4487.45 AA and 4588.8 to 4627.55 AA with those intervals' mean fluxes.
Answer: 0.059 mag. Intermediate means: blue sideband 14.6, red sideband 16.7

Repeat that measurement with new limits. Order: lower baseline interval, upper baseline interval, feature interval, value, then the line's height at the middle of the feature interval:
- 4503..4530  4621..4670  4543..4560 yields -0.06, 15.8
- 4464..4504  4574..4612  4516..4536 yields 0.11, 15.3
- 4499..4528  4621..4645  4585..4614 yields 0.02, 16.3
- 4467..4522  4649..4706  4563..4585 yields 0.02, 15.8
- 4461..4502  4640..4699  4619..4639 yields -0.10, 15.7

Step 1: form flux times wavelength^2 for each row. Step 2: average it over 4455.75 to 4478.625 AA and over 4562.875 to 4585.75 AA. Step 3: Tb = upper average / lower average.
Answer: 1.1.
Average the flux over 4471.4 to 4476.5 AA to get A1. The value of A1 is 15.9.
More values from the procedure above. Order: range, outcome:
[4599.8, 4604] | 15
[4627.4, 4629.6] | 17.5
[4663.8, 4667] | 14.9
